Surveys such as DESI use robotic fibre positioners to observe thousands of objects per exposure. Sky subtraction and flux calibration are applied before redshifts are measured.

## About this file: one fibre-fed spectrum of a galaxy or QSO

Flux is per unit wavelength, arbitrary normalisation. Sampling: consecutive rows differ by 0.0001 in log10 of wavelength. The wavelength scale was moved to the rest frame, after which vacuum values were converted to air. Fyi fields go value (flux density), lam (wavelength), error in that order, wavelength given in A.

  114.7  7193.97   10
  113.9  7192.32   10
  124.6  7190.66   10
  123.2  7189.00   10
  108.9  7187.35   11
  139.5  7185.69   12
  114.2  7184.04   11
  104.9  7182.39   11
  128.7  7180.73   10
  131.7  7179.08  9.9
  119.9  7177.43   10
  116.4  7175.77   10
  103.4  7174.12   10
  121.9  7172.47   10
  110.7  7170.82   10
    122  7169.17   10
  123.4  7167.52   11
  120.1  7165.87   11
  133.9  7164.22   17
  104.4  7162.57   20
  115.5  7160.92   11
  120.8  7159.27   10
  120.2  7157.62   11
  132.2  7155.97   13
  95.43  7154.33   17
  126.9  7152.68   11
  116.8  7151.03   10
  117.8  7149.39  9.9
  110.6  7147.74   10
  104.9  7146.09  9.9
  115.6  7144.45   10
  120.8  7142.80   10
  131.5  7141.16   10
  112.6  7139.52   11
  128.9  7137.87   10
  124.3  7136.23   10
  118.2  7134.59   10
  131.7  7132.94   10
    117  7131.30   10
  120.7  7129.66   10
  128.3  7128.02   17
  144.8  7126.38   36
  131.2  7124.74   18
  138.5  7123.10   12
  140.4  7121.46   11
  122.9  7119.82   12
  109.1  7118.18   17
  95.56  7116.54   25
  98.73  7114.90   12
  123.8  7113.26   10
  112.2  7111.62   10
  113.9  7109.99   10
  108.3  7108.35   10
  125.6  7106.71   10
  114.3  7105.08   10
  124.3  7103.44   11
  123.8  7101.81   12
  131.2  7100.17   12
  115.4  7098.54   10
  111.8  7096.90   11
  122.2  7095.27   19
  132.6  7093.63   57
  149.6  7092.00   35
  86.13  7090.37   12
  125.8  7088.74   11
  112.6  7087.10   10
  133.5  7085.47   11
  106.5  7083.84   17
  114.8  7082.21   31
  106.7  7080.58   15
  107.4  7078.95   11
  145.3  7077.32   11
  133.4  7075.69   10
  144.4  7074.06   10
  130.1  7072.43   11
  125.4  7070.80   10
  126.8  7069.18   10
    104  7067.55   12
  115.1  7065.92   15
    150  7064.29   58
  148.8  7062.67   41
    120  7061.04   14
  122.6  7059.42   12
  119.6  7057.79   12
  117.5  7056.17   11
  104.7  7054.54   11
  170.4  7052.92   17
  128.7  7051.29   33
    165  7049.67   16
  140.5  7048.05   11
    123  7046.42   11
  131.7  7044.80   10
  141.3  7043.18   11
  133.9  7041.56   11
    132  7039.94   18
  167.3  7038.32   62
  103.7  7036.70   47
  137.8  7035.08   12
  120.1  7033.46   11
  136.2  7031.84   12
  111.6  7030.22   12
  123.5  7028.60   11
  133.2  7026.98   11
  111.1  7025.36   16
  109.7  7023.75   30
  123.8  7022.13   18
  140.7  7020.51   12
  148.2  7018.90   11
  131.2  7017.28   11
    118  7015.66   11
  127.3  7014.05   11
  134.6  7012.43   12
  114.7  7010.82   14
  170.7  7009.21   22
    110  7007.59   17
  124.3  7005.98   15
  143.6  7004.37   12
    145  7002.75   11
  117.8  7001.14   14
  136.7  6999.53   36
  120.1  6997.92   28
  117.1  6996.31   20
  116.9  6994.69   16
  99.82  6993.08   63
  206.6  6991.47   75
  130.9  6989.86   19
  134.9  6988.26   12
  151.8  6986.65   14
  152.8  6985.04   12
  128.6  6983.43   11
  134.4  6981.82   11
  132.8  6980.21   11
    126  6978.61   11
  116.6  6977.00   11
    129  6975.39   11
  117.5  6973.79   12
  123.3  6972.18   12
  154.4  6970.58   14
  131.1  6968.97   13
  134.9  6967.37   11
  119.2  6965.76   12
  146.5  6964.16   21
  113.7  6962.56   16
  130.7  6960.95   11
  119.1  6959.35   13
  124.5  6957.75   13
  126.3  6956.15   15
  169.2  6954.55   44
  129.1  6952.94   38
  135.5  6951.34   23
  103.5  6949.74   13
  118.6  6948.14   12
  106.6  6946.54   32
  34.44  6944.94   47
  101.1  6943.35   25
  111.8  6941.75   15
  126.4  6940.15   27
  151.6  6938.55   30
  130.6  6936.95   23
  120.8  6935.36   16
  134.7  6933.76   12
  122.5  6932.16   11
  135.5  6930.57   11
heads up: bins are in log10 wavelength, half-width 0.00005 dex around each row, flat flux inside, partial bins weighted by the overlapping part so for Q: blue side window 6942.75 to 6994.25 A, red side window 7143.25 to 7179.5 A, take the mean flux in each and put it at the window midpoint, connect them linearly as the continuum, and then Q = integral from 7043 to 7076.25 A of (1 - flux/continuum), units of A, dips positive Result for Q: -2.3 A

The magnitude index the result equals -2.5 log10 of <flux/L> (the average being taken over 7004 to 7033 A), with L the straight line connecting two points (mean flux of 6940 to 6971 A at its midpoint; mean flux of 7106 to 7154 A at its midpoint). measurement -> -0.06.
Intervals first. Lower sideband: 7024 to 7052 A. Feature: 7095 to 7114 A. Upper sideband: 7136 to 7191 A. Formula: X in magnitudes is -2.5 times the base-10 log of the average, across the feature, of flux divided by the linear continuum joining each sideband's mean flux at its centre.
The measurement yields 0.05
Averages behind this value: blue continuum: 131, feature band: 119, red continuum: 119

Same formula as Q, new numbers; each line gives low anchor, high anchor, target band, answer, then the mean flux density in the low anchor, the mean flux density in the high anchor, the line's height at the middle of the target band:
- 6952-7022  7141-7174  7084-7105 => 0.26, 132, 118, 123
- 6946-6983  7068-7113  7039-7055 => -1.85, 128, 122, 124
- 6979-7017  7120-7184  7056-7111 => 1.72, 133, 121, 127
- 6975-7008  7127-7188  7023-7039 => 0.52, 132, 119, 129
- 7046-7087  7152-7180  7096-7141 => 0.70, 128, 119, 123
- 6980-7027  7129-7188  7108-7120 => 1.26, 132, 119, 123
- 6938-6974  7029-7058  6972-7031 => -1.06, 123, 133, 128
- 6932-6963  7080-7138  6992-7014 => -1.36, 121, 121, 121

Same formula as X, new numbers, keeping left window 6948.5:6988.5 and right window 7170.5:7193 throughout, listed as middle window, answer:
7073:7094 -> 0.02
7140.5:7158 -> 0.03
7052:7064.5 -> -0.04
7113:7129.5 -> -0.01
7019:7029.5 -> 0.02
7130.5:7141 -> -0.01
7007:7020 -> -0.03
